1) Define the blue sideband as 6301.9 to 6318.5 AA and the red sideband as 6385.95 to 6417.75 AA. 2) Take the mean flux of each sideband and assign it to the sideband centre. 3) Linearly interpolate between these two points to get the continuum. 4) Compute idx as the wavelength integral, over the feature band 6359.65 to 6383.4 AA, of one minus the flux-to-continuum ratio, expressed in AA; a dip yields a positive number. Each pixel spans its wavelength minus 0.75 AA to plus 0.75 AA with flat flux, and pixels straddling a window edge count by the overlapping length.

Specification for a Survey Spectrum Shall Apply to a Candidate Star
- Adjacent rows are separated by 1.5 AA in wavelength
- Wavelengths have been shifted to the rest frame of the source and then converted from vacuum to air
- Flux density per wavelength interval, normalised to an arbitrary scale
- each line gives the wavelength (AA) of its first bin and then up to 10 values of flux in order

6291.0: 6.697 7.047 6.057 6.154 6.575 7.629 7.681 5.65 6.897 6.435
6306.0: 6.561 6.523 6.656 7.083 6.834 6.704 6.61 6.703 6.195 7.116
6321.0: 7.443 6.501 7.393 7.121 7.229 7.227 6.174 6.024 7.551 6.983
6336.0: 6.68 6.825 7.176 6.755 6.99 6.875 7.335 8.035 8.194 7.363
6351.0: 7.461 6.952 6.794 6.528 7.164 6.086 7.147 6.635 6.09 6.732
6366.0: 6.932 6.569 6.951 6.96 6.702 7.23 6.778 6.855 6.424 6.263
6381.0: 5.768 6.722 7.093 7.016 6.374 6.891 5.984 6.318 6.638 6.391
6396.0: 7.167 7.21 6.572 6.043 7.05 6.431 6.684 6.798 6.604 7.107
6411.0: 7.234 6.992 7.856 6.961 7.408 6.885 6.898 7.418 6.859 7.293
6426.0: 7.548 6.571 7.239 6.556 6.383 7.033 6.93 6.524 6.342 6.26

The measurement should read 0.28 AA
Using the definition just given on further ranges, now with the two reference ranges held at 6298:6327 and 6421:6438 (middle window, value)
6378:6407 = 1.22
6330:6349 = -0.65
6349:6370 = 0.16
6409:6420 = -0.46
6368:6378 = 0.01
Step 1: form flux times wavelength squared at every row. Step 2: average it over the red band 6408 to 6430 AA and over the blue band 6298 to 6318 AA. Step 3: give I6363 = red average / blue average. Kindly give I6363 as 1.1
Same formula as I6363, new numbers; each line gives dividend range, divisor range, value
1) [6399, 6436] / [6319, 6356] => 1.01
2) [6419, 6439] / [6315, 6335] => 1.03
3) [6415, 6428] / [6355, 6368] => 1.09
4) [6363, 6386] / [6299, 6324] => 1.01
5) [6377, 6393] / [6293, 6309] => 1.01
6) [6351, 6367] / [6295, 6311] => 1.02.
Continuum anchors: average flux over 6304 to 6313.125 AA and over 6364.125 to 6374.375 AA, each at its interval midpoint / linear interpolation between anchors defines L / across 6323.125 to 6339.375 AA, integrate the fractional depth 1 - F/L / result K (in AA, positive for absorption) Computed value -0.43 AA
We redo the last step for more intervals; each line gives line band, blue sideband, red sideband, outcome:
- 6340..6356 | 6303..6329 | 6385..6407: -1.11 AA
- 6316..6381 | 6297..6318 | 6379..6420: -1.42 AA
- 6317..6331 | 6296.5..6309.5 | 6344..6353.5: 0.36 AA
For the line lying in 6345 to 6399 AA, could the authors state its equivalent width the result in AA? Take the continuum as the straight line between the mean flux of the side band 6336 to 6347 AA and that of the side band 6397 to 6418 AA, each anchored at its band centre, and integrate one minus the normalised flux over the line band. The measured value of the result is 1.5 AA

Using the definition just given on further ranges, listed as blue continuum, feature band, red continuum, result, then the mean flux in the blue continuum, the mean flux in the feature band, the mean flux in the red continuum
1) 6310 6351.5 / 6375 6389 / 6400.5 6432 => 0.8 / 7.02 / 6.6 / 6.98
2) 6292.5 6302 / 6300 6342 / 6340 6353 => 1.2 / 6.68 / 6.8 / 7.35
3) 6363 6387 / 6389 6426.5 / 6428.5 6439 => -1.1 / 6.7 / 6.89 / 6.69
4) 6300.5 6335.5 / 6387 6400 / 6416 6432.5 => 0.6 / 6.77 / 6.62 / 7.01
